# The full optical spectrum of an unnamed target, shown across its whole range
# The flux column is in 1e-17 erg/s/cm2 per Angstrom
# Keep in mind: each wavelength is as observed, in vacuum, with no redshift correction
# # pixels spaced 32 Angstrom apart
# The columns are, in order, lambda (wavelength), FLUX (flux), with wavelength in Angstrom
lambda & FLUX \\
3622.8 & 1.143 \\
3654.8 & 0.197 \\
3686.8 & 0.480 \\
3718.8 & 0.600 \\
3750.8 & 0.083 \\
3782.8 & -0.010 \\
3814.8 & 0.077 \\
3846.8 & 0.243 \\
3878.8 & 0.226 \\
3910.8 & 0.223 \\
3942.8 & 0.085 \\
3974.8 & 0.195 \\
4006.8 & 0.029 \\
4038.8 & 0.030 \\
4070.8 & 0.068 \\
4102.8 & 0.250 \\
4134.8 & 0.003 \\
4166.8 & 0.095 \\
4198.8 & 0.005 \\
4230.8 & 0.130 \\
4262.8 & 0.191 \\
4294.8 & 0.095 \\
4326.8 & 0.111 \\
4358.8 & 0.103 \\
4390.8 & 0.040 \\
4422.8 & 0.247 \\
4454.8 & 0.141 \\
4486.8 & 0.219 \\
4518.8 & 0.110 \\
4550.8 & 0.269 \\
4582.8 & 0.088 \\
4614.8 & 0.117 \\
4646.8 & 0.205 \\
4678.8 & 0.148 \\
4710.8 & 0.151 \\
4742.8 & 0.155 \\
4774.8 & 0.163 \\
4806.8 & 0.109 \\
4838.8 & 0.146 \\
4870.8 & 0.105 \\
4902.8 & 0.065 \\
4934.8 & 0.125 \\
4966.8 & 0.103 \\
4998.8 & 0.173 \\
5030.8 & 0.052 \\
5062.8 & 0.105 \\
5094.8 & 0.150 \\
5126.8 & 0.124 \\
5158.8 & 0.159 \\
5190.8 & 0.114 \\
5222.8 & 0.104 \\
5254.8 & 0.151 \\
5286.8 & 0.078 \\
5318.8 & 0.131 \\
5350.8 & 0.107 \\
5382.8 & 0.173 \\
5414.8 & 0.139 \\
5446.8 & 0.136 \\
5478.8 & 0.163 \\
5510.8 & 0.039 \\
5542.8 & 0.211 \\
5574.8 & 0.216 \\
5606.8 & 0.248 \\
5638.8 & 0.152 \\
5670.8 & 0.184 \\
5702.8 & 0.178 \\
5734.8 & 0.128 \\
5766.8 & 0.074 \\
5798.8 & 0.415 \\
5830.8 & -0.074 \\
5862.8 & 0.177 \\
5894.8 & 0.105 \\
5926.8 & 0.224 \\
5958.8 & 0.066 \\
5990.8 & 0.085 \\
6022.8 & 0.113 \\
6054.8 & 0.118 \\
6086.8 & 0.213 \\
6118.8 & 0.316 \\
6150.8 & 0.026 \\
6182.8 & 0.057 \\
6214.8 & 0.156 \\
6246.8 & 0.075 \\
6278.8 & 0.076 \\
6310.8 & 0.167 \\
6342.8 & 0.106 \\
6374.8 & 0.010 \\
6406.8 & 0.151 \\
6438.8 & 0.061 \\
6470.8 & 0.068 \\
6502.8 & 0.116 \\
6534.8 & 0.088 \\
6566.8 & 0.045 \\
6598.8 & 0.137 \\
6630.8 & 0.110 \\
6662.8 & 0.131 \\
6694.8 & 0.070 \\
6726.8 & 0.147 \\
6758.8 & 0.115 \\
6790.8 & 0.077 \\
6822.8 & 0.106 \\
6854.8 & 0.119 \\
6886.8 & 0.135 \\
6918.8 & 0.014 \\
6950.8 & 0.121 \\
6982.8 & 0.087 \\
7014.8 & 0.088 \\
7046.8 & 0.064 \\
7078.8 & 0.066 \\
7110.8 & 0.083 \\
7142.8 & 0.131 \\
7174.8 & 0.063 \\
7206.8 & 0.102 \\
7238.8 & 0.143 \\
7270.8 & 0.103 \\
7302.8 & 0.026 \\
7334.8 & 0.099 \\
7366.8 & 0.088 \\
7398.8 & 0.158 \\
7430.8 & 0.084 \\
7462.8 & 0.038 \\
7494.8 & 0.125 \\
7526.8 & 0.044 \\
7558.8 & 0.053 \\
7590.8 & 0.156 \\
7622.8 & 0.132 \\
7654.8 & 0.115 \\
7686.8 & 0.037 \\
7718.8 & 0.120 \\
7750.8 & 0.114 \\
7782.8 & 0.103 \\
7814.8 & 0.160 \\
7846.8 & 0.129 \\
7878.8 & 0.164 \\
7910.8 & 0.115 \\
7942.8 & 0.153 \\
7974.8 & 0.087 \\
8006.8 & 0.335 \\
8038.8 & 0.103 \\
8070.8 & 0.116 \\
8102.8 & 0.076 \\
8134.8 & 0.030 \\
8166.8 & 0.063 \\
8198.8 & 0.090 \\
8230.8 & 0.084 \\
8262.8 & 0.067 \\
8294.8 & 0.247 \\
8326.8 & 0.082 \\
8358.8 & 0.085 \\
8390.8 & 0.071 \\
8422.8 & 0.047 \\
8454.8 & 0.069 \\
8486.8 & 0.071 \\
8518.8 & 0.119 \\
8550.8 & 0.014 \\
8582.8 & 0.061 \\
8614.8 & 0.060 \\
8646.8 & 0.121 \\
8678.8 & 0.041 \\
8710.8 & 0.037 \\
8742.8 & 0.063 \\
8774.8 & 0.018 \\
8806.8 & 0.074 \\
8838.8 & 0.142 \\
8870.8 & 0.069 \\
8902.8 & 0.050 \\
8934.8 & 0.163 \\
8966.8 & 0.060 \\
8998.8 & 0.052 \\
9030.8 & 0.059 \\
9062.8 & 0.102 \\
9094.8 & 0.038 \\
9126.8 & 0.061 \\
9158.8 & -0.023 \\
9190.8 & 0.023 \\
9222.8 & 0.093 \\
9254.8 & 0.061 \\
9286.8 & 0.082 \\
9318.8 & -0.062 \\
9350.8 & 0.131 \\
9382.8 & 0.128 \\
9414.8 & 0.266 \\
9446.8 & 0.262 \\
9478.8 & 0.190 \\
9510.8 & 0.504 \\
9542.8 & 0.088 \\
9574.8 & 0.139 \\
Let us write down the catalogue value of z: 0.22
